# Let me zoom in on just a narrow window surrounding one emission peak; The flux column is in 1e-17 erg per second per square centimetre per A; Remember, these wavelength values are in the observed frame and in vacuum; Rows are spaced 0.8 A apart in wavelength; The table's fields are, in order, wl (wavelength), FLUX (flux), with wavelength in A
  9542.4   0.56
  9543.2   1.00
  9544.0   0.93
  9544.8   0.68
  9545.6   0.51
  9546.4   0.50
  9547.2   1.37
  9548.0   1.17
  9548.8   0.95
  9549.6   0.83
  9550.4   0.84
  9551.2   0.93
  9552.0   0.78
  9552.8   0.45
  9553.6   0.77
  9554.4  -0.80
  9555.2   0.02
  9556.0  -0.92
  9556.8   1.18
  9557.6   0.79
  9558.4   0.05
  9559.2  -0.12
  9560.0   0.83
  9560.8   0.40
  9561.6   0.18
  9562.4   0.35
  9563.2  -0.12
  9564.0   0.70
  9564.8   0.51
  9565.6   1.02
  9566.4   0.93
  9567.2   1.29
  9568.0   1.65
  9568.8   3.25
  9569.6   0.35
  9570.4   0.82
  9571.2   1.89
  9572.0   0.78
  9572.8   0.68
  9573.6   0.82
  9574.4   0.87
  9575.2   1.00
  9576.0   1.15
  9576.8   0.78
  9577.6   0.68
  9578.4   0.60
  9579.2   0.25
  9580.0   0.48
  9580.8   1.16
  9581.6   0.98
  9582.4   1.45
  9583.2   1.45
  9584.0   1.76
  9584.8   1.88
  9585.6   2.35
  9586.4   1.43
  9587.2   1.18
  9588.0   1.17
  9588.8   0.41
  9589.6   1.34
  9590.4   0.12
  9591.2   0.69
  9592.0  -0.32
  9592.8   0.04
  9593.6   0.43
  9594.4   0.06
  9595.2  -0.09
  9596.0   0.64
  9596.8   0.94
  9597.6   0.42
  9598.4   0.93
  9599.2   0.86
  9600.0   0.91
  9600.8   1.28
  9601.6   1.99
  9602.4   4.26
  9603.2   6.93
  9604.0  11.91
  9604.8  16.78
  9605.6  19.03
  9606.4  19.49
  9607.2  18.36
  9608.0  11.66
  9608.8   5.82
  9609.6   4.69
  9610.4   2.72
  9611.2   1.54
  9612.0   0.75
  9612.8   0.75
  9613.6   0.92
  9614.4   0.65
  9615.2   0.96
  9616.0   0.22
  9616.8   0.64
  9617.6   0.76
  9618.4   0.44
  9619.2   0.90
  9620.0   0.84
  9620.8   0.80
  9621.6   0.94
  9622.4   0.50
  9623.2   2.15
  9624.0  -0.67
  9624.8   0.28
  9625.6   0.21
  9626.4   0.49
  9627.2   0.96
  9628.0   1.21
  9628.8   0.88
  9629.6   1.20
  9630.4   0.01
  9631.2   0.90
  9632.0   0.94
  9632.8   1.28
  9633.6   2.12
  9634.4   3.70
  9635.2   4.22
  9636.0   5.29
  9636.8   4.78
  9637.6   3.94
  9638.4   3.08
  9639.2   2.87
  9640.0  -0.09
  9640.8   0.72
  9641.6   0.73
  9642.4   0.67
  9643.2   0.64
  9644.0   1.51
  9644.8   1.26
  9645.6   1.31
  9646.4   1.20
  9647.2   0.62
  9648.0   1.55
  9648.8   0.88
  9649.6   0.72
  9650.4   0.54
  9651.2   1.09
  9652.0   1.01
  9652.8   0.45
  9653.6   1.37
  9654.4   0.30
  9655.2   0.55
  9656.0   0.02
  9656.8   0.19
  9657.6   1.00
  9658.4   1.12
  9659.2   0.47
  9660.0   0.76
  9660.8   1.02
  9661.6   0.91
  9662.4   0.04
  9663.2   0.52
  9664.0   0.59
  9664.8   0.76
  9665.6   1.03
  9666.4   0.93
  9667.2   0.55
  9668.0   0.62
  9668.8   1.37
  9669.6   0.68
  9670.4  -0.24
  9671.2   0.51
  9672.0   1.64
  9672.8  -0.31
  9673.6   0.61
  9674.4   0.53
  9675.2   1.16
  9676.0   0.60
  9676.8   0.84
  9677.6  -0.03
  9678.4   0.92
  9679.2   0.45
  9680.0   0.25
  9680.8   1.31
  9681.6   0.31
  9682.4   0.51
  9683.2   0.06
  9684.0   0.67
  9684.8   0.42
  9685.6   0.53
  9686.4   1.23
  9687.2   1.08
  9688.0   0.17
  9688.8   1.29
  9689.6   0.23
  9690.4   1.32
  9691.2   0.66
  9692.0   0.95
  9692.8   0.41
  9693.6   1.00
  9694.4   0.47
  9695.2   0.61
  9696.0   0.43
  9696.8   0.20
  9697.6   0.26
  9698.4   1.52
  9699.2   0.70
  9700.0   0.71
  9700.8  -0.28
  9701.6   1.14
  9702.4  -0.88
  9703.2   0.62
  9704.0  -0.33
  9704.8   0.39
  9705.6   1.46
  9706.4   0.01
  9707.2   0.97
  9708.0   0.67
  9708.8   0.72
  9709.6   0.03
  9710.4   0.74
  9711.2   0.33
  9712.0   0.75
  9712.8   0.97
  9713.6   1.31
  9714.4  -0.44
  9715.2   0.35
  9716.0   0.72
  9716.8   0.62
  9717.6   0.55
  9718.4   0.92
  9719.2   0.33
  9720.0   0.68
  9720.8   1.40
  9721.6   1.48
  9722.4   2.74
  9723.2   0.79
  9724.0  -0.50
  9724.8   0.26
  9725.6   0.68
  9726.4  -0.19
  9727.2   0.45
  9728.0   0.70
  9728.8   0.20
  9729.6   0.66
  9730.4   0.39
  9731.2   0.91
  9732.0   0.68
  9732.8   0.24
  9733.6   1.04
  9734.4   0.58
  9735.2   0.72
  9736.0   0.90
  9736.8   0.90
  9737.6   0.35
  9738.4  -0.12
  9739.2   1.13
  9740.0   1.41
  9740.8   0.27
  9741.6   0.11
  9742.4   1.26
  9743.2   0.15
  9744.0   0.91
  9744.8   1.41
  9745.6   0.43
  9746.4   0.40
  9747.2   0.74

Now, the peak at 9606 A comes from H-alpha 6563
